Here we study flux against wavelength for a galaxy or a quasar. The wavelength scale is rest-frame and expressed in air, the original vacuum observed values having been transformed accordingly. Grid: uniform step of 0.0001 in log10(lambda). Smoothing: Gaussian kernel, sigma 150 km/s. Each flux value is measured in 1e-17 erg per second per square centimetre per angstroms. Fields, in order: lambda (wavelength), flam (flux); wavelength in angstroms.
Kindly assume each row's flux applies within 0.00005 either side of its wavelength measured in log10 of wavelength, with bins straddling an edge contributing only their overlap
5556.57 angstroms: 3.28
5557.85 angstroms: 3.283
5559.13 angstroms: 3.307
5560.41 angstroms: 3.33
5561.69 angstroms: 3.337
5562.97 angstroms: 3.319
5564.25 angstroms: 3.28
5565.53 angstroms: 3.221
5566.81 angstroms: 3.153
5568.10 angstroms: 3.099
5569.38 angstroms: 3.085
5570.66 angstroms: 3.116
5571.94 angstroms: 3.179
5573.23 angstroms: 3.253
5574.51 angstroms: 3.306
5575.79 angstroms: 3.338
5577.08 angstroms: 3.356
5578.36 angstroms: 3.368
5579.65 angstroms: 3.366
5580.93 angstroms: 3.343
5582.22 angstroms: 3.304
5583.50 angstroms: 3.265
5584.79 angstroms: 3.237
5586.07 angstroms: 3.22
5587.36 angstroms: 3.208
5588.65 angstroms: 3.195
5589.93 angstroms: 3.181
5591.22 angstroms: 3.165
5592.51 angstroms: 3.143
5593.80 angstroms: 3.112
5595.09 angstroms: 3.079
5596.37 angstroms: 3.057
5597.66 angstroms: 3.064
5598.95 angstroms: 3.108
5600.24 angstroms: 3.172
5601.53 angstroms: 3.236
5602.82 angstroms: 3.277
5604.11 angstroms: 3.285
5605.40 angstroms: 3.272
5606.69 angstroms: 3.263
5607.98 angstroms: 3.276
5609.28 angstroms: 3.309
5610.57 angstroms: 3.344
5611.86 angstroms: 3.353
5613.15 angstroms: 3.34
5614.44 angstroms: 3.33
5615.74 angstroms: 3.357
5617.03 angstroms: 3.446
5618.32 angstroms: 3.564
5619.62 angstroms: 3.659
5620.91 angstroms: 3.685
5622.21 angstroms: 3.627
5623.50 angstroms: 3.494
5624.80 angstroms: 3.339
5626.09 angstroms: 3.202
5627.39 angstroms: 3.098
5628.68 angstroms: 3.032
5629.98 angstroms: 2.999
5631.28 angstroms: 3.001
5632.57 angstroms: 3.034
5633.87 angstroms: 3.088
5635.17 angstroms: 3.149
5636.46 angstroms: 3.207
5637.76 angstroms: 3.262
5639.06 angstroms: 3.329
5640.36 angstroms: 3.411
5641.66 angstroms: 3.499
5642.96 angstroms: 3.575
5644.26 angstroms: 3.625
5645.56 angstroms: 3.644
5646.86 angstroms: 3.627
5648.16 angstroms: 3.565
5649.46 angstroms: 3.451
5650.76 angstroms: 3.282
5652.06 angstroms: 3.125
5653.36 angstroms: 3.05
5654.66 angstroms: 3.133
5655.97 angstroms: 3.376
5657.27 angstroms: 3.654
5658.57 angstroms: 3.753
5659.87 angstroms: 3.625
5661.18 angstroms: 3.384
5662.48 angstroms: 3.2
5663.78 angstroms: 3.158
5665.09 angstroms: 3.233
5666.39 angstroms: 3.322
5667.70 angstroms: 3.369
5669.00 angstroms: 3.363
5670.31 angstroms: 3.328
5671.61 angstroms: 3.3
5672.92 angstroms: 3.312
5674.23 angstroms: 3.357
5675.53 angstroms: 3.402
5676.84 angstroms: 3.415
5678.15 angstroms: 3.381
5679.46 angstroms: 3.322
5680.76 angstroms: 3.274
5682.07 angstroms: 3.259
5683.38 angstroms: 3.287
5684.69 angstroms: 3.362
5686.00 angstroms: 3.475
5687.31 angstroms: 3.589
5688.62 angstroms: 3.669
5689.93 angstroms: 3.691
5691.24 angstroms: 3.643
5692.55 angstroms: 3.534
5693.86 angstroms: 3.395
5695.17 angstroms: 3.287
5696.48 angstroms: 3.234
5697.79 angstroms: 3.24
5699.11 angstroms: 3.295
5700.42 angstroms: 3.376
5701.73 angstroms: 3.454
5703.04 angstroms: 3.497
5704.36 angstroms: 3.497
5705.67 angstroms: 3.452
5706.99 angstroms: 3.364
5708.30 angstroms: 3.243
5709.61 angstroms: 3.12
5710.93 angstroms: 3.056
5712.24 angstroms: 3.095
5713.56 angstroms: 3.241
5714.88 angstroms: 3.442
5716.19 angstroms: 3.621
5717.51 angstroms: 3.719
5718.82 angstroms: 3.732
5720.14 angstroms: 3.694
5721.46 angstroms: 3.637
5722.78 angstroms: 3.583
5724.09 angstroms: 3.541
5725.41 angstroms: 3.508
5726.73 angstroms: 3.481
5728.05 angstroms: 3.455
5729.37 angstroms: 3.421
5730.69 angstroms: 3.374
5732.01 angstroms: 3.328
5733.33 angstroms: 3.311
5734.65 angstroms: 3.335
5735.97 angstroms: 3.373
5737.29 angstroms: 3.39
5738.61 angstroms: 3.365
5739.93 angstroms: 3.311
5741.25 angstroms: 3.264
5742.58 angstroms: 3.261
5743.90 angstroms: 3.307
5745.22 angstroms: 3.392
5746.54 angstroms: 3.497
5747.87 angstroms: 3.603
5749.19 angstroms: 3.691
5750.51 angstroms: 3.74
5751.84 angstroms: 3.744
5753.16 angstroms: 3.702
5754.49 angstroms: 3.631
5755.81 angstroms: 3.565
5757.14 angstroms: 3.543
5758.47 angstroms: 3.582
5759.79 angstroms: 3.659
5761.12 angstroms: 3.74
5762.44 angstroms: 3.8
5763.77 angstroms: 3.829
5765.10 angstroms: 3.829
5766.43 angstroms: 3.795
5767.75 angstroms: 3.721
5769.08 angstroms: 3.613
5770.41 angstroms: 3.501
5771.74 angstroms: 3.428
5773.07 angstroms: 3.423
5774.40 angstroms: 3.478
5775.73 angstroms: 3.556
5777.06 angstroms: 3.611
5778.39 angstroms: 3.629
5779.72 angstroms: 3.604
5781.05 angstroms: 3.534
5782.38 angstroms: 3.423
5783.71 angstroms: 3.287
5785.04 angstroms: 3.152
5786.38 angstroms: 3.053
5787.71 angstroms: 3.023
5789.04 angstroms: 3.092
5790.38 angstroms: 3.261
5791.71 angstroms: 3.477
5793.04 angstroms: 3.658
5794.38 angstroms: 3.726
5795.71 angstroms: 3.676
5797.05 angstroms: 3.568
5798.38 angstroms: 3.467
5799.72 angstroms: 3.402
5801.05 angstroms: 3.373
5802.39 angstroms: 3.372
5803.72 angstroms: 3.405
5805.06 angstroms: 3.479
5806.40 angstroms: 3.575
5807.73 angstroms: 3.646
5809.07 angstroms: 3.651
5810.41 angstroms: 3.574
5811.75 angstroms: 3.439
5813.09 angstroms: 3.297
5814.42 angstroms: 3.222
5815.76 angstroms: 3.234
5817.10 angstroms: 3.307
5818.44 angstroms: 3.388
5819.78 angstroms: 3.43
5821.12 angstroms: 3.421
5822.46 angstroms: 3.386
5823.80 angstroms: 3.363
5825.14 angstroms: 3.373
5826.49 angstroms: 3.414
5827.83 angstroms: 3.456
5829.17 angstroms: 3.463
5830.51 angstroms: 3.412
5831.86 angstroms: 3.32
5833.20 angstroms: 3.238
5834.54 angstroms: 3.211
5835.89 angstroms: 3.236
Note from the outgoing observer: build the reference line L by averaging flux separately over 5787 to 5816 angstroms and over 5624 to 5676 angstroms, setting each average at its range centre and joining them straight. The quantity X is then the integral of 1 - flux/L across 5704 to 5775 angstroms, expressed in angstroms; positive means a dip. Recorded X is -2.3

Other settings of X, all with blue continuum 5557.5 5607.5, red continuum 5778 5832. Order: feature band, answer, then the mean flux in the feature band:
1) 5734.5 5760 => -1.00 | 3.5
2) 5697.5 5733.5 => -0.91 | 3.42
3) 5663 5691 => -0.60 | 3.38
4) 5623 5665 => -0.55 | 3.32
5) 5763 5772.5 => -0.81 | 3.67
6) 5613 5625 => -0.87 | 3.49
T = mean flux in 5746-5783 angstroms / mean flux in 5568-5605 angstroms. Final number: 1.1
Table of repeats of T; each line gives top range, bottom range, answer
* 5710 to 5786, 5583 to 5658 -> 1.06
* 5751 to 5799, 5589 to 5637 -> 1.09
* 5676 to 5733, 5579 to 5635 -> 1.05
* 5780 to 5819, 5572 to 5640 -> 1.04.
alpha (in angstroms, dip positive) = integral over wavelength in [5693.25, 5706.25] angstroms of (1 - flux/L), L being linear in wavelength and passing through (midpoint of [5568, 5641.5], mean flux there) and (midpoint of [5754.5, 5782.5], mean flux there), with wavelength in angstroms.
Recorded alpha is 0.4 angstroms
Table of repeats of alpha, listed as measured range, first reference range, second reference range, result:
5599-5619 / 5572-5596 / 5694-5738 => -0.3 angstroms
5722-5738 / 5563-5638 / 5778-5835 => -0.4 angstroms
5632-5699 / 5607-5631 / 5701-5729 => 0.4 angstroms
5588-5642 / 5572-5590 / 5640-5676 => 1.2 angstroms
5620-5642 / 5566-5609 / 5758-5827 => 0.0 angstroms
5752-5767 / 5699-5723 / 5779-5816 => -1.2 angstroms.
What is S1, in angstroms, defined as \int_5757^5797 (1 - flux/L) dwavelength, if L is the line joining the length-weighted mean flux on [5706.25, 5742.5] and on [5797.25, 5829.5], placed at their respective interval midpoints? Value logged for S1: -1.3 angstroms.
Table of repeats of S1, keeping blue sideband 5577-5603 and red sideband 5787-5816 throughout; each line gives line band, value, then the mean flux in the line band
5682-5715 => -0.5 angstroms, 3.38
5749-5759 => -0.8 angstroms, 3.65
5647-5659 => -0.4 angstroms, 3.38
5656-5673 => -0.5 angstroms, 3.39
